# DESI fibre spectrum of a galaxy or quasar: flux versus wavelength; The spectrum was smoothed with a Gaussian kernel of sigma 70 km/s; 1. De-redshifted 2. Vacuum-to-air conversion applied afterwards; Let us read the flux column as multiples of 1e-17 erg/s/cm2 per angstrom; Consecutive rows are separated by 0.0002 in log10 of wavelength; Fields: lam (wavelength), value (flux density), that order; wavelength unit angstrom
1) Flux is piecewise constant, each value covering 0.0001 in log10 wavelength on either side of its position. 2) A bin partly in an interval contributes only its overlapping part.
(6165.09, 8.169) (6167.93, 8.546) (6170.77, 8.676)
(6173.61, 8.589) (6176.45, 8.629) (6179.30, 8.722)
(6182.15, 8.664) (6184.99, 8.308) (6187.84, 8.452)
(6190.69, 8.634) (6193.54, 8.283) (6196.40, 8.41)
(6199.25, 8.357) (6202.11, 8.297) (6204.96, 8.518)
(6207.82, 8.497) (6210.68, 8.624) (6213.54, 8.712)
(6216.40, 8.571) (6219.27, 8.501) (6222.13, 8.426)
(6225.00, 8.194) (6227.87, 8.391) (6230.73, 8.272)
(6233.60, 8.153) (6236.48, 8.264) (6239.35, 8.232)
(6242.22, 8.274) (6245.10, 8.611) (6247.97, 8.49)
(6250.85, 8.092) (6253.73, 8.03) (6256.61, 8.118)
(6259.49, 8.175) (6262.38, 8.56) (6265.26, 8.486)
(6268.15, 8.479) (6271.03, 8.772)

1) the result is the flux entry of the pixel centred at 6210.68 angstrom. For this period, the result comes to 8.624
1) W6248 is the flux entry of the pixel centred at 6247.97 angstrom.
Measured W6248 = 8.49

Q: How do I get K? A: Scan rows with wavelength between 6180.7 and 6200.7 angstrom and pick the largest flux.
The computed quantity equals 8.664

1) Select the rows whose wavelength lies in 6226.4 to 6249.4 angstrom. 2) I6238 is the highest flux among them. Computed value 8.611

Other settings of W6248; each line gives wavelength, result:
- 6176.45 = 8.629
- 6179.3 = 8.722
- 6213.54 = 8.712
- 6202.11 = 8.297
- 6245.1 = 8.611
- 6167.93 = 8.546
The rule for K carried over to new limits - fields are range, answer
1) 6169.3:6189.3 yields 8.722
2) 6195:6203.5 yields 8.41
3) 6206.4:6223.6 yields 8.712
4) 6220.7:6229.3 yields 8.426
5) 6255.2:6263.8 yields 8.56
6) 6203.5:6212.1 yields 8.624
